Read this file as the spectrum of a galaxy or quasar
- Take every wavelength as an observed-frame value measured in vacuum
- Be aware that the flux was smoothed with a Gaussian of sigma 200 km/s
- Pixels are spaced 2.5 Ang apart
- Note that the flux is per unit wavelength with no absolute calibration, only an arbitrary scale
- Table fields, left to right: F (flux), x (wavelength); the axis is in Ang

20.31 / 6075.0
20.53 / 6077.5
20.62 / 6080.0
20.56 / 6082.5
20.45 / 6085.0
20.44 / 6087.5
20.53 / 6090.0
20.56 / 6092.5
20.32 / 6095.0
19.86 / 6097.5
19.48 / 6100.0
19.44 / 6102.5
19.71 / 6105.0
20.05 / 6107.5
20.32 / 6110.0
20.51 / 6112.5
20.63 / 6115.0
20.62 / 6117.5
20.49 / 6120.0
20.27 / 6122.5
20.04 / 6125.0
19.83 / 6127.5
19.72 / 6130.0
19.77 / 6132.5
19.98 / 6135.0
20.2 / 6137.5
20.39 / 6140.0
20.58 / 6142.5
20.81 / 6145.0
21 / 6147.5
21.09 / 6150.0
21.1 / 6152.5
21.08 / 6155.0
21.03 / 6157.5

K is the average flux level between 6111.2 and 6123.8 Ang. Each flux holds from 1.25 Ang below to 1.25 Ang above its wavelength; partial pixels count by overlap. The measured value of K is 20.5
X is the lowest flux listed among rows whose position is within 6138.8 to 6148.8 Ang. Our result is 20.39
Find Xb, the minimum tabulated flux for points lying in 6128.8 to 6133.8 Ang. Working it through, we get 19.72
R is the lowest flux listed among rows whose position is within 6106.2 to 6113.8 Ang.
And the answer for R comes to 20.05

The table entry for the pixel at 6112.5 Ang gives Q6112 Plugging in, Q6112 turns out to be 20.51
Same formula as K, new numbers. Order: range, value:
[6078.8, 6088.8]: 20.5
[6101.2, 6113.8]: 20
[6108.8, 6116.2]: 20.5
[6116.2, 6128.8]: 20.2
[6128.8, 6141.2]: 20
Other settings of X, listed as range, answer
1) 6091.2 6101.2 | 19.48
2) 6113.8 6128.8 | 19.83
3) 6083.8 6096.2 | 20.32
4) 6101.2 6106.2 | 19.44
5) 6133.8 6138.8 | 19.98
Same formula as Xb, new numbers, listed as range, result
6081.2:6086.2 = 20.45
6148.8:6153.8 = 21.09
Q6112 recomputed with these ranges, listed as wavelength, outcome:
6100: 19.48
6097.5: 19.86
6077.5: 20.53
